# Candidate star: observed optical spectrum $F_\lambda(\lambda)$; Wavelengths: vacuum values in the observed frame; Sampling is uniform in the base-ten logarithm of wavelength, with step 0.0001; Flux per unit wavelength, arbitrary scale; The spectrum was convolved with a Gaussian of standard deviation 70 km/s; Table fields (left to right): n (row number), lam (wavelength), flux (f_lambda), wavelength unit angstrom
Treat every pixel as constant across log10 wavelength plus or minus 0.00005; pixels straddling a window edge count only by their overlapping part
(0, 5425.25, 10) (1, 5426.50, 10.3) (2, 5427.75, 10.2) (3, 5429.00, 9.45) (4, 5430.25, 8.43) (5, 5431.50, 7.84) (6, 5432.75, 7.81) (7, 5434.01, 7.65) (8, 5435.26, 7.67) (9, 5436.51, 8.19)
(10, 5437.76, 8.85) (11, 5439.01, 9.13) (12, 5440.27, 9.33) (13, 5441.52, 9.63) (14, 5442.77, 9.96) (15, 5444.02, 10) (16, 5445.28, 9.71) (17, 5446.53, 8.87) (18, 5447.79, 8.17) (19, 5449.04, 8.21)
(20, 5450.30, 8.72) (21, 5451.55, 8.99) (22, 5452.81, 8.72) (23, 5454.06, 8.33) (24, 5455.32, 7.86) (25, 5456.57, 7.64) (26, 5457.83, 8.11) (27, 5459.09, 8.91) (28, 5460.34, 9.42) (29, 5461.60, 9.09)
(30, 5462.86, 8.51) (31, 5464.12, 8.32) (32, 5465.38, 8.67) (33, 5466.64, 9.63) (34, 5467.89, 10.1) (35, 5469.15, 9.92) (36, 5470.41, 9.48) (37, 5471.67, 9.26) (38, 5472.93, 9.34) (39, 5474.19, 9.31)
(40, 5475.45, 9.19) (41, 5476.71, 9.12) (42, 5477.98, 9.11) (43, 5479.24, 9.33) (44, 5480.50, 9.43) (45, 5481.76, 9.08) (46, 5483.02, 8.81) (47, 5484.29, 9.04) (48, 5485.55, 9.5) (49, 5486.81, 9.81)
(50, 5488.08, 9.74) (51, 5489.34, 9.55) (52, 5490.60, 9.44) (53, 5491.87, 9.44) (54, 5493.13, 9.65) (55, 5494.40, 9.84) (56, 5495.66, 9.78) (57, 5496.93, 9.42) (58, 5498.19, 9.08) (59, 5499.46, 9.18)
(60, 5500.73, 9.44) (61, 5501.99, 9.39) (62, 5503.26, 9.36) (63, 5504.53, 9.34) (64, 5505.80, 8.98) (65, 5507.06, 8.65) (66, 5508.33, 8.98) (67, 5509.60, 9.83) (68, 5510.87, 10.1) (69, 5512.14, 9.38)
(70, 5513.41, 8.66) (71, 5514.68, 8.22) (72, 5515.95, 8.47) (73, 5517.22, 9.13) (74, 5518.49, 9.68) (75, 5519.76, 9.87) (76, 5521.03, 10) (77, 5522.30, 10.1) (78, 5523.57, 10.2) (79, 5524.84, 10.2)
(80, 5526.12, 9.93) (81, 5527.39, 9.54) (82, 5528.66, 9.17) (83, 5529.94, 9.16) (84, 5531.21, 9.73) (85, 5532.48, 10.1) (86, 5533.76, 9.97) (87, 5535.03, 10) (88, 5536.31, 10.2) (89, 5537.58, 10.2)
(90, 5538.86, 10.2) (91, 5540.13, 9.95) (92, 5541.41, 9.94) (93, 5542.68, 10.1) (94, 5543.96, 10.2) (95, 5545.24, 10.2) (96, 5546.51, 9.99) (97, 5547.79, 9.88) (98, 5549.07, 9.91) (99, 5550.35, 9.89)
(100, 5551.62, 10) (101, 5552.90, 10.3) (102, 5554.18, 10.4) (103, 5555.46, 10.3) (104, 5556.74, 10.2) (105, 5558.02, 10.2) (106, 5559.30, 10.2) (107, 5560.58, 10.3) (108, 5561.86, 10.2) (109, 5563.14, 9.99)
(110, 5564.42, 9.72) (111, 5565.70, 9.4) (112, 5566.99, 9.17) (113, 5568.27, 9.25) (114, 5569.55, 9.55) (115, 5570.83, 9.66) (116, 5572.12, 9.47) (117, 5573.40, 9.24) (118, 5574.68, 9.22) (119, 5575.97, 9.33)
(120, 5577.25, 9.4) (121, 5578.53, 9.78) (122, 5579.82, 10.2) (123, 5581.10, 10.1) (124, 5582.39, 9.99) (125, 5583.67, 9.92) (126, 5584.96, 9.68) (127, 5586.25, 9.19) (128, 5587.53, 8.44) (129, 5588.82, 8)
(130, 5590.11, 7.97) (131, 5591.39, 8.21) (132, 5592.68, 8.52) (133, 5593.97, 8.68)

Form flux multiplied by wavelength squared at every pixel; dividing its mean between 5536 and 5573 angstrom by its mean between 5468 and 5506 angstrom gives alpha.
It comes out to 1.1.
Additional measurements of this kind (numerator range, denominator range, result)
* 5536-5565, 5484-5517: 1.10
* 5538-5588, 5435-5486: 1.13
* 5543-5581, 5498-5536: 1.06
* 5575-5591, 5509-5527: 1.00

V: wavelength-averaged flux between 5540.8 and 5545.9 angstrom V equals 10.1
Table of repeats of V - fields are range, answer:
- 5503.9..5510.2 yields 9.16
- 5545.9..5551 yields 9.92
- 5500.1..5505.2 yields 9.38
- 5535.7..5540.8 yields 10.1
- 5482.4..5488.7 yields 9.37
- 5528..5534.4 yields 9.63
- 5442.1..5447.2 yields 9.62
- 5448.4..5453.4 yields 8.66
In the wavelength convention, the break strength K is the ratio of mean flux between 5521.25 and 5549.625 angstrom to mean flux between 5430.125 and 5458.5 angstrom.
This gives 1.16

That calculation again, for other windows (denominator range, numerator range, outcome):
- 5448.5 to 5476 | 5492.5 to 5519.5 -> 1.04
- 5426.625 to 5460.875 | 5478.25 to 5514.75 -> 1.07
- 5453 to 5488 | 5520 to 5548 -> 1.10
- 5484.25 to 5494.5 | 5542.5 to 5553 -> 1.05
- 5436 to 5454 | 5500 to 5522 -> 1.03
